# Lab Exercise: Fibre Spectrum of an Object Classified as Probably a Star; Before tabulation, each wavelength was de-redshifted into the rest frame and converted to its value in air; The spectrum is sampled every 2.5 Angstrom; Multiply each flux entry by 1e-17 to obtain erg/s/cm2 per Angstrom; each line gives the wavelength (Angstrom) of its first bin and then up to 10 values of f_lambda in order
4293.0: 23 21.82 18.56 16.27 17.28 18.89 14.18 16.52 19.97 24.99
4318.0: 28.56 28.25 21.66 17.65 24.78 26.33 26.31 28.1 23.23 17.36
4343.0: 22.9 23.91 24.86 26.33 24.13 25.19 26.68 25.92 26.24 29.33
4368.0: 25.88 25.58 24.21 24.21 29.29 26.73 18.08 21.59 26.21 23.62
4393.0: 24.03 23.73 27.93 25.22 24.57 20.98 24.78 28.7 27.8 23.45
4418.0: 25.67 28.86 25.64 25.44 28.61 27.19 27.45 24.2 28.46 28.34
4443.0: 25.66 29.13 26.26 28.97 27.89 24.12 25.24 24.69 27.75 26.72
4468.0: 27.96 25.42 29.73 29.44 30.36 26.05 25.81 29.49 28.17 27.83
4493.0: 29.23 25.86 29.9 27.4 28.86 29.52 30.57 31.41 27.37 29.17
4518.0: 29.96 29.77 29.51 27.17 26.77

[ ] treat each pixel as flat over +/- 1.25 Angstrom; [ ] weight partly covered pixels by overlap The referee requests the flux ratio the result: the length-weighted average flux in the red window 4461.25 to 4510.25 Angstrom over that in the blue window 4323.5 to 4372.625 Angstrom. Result 1.1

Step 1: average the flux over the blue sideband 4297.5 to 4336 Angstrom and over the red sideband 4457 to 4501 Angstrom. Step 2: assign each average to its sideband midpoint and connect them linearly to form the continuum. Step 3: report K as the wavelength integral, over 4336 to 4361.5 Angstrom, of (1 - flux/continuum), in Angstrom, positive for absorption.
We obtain -1.41 Angstrom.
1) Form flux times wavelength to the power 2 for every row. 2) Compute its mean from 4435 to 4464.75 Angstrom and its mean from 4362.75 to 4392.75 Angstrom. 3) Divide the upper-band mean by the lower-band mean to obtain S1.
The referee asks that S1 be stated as 1.11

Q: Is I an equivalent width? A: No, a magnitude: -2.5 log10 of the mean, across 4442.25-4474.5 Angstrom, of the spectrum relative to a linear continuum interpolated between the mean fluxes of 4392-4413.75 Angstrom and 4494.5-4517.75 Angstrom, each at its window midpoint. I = 0.01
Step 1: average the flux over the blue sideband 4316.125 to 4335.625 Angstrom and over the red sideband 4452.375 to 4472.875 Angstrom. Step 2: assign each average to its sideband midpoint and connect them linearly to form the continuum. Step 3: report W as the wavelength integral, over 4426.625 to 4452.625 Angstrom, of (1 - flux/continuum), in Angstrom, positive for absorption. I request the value -1.3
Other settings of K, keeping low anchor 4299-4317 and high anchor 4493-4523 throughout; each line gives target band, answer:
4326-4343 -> -3.52 Angstrom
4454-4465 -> 0.39 Angstrom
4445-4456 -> -0.56 Angstrom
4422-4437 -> -0.94 Angstrom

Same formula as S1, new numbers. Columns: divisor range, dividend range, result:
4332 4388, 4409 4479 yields 1.13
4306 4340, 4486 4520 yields 1.37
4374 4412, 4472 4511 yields 1.22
